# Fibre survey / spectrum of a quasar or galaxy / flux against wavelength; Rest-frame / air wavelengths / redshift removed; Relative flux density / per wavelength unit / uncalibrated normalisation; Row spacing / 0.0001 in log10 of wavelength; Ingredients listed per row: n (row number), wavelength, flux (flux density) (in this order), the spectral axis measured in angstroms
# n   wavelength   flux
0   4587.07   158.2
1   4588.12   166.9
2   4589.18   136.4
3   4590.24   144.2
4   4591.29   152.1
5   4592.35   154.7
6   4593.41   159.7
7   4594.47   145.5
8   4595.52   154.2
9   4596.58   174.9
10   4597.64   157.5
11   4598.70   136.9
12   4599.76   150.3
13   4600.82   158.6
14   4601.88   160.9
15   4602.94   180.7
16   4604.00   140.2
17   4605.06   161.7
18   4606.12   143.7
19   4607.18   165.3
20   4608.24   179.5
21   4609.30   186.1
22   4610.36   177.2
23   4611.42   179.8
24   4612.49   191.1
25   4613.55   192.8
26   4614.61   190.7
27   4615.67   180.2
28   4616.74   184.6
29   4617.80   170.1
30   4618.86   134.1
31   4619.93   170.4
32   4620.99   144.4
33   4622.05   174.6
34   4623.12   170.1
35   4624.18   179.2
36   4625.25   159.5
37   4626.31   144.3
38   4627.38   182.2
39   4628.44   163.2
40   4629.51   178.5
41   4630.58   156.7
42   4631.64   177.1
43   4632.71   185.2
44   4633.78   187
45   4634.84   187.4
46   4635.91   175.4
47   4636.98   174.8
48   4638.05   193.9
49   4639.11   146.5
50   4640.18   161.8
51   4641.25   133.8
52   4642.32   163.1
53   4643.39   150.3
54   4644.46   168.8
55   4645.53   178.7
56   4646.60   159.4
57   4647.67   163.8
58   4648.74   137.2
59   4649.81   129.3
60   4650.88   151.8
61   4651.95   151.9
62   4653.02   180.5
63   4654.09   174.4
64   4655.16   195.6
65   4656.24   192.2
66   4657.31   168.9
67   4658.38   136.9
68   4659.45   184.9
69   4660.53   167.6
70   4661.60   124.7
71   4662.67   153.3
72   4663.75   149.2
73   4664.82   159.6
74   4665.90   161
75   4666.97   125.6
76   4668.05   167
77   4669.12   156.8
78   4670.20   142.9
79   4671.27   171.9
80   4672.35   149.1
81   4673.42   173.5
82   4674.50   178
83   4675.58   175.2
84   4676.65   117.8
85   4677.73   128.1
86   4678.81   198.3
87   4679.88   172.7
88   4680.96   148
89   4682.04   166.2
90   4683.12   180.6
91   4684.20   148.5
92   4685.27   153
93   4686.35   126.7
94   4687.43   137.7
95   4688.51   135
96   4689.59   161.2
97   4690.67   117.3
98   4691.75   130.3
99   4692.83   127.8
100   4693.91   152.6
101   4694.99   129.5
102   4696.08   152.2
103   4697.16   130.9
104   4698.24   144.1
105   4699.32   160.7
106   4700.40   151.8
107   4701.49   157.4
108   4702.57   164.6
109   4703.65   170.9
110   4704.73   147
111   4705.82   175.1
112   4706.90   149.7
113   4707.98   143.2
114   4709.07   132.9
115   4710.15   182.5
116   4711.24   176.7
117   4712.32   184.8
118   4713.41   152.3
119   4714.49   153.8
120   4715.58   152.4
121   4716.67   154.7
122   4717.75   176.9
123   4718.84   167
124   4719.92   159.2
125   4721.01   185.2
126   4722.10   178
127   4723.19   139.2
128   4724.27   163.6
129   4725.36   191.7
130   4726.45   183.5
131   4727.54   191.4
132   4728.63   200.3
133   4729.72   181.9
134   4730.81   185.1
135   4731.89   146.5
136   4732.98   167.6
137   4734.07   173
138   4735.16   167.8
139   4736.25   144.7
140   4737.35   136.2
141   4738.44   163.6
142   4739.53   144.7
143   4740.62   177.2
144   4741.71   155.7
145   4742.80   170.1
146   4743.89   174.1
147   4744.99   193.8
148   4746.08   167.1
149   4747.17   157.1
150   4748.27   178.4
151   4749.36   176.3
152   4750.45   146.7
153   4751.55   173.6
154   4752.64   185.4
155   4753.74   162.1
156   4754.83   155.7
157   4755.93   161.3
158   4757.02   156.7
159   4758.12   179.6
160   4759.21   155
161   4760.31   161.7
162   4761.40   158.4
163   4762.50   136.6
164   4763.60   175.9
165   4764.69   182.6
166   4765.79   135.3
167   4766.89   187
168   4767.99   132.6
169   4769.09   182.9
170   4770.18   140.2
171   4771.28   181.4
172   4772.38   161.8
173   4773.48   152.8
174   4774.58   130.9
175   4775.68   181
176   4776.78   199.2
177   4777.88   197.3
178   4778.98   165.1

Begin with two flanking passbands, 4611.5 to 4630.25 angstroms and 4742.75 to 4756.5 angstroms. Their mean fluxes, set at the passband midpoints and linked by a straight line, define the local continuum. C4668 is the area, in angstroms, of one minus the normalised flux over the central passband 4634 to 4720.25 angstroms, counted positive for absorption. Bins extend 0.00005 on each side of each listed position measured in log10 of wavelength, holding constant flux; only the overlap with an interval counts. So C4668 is 6.5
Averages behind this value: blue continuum 171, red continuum 169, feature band 157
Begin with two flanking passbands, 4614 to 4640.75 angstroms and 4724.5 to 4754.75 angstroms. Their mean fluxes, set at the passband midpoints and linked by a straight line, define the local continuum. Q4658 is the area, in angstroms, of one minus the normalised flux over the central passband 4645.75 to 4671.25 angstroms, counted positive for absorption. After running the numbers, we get 1.8 angstroms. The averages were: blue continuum 171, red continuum 170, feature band 159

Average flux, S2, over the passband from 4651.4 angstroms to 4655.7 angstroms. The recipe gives 176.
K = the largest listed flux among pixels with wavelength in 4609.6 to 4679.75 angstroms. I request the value 198.3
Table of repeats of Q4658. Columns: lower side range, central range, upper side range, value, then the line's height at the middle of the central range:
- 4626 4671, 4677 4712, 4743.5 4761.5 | 2.8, 165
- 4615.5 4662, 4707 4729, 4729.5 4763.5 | -0.4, 165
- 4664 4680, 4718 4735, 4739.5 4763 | -1.1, 163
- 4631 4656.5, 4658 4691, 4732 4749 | 2.4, 166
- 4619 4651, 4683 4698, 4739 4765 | 2.2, 165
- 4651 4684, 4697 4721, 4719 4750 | 1.0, 167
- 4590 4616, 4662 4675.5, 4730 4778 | 0.6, 165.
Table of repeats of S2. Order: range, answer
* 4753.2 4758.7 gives 163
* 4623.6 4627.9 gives 166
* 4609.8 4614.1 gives 185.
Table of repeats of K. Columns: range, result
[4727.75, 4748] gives 200.3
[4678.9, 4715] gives 184.8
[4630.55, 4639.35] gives 193.9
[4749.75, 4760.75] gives 185.4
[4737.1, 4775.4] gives 193.8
